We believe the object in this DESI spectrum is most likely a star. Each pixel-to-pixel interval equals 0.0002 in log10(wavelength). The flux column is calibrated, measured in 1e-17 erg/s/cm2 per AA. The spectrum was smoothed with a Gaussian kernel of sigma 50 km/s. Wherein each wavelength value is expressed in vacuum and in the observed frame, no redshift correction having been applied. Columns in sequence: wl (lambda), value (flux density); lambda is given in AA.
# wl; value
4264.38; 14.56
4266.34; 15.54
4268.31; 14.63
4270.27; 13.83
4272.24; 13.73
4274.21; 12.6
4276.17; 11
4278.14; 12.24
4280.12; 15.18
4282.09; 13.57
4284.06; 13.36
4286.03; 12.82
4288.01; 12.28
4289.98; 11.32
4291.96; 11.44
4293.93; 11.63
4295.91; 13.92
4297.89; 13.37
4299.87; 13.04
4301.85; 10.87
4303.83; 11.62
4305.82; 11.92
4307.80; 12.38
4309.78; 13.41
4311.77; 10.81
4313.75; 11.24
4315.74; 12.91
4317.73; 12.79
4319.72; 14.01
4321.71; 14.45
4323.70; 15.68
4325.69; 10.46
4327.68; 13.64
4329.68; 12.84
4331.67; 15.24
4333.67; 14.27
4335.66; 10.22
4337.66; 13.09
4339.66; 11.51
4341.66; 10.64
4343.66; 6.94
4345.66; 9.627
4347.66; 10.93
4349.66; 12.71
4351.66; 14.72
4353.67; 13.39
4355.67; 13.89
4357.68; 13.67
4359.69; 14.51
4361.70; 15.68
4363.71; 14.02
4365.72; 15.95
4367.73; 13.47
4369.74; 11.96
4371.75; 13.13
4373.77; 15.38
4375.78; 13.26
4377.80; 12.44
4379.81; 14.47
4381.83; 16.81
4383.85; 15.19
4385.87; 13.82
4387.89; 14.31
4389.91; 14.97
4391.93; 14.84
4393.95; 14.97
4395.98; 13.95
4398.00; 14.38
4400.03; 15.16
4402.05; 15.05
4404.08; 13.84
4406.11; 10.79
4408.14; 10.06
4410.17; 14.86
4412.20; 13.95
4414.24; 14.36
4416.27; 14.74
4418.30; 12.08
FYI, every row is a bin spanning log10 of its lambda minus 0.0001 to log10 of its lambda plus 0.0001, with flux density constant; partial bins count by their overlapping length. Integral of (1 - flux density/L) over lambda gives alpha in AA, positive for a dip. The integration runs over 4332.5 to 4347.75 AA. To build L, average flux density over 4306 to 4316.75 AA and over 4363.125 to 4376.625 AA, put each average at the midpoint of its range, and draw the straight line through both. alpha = 2.4 AA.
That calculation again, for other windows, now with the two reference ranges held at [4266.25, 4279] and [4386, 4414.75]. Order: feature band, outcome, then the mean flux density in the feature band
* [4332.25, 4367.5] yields 2.4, 12.7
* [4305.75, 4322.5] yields 1.0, 12.7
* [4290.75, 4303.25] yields 1.0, 12.3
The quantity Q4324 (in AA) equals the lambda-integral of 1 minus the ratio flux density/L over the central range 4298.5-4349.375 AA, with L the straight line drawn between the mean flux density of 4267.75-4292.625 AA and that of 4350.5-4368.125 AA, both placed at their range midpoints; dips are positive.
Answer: 5.6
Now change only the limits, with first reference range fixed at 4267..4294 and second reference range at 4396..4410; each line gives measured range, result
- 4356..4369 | -1.23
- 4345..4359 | 0.38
